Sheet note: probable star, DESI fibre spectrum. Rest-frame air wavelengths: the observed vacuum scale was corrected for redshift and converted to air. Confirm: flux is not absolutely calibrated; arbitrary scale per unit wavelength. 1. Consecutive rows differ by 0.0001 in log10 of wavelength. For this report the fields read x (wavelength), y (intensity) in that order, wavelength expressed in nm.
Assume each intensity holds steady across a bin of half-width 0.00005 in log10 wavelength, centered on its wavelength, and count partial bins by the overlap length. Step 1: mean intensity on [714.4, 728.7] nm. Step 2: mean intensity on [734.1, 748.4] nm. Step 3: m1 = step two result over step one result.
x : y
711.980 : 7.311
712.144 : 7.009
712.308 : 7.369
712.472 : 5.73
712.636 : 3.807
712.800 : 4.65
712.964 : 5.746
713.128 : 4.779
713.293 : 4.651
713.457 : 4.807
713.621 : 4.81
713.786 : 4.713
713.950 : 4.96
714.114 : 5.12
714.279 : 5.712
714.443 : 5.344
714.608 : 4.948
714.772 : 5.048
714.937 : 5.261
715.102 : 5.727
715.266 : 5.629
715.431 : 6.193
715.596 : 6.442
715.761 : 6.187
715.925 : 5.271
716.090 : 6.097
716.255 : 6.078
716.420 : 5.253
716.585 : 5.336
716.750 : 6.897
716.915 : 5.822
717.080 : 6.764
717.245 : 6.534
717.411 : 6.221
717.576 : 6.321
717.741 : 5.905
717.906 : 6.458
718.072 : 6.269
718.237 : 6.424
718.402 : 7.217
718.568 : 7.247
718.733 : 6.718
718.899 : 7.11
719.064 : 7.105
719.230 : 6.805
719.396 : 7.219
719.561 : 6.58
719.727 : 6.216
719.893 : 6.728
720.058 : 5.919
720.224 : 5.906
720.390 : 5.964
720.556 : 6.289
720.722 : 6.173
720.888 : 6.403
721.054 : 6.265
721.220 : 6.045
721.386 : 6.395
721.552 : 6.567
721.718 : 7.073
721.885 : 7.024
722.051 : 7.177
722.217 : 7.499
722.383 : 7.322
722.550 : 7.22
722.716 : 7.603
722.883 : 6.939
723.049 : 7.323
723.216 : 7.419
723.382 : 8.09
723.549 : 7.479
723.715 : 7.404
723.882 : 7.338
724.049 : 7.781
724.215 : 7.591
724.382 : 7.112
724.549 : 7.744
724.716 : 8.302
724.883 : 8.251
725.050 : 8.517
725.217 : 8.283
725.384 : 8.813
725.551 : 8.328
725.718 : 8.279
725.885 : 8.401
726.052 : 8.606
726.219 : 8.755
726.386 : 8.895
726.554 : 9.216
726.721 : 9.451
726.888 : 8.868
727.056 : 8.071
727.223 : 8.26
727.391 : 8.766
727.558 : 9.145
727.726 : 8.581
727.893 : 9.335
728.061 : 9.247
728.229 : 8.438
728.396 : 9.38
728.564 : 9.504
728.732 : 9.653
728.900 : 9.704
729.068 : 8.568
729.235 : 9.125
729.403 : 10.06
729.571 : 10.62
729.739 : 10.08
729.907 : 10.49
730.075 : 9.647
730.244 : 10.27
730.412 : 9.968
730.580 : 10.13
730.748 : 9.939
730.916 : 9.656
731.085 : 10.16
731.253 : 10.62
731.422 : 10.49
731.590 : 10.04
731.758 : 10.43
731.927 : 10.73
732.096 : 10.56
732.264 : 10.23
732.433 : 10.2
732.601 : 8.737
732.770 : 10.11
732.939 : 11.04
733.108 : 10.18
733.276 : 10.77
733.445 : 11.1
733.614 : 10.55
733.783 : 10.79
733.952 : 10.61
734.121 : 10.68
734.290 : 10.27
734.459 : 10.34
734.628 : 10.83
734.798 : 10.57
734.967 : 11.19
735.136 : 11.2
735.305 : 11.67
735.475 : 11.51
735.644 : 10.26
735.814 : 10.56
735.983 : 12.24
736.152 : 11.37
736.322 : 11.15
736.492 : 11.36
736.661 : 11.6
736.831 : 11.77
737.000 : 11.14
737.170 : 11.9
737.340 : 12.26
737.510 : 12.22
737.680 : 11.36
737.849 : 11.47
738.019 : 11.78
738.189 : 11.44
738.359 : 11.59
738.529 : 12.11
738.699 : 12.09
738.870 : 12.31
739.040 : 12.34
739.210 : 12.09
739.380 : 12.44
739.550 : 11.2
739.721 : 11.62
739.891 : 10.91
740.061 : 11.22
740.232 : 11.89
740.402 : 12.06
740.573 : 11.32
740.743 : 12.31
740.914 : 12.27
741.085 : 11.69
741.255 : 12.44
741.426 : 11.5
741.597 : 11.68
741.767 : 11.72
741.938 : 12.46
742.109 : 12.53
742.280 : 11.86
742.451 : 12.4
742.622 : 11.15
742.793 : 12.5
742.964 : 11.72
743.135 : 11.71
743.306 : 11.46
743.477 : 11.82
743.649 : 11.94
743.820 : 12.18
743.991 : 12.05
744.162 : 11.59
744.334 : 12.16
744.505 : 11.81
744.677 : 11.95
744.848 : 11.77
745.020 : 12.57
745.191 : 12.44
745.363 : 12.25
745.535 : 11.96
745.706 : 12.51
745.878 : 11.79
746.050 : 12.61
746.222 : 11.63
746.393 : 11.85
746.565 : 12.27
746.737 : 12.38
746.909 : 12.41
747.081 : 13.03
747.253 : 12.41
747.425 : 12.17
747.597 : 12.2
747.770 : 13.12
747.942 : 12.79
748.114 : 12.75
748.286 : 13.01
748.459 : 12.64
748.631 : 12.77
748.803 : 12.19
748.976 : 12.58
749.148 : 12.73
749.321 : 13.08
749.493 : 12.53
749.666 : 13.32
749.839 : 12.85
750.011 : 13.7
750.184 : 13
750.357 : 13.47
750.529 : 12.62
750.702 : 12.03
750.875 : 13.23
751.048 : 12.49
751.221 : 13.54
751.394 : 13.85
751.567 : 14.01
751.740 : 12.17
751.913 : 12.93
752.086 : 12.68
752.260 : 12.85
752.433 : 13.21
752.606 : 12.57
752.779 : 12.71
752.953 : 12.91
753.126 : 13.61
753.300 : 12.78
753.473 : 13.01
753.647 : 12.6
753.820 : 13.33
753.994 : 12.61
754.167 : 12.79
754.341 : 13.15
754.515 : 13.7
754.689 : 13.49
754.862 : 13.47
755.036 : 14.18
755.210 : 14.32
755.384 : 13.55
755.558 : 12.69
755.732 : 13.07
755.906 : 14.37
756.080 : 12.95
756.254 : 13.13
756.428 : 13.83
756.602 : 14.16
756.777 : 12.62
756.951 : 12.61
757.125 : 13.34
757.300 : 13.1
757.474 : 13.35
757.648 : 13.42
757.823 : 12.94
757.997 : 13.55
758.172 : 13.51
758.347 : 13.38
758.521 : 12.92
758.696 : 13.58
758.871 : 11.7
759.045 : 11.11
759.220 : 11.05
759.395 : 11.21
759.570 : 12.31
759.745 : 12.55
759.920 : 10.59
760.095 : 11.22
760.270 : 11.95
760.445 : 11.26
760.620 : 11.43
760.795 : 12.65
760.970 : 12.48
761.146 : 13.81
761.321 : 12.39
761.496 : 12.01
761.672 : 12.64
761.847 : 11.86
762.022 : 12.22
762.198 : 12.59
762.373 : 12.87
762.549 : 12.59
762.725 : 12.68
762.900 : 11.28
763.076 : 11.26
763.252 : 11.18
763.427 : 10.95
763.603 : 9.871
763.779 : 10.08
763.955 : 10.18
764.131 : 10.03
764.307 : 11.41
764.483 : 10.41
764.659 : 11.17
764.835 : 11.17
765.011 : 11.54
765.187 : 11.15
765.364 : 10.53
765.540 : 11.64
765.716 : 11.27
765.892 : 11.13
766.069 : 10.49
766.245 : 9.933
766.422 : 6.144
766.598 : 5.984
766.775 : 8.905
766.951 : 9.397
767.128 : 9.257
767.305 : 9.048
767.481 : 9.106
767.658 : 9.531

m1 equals 1.6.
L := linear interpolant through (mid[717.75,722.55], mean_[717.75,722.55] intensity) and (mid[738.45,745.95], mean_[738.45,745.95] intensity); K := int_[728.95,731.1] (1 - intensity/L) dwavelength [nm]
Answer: -0.21 nm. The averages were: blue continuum 6.65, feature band 9.89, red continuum 11.9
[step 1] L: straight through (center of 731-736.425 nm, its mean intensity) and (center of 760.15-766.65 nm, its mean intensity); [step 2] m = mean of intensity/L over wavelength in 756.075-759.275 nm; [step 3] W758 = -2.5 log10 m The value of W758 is -0.169 mag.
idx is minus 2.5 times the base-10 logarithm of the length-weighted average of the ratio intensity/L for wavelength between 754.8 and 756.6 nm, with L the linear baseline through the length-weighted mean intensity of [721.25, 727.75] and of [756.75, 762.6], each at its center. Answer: -0.14 mag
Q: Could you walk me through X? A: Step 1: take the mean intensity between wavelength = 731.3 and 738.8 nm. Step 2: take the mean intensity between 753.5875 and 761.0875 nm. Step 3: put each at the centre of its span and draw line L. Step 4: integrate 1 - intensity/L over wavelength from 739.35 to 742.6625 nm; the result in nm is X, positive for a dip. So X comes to -0.10 nm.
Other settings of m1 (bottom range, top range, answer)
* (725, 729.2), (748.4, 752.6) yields 1.46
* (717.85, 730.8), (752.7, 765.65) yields 1.55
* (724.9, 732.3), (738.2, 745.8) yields 1.27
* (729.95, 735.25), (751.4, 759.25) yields 1.26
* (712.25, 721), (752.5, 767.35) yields 2.02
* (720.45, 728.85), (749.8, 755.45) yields 1.66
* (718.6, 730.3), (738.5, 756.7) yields 1.58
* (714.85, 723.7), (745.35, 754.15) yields 1.95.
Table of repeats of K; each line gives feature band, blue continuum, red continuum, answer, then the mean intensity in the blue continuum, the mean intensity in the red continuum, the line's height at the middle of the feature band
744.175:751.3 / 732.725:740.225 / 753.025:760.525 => -0.21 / 11.3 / 12.9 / 12.2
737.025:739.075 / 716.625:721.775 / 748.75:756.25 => -0.33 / 6.49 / 13.1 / 10.2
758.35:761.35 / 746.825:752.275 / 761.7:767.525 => -0.19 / 12.8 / 10.6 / 11.3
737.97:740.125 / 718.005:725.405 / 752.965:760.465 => -0.40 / 7.07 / 12.9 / 9.96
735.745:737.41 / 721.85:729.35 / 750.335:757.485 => -0.22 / 8.3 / 13.2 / 10.2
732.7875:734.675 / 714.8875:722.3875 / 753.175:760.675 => -0.36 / 6.39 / 12.8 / 8.93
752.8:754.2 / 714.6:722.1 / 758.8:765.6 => -0.32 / 6.3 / 11.6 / 10.5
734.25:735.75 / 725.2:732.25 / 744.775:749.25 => -0.06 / 9.44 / 12.4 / 10.5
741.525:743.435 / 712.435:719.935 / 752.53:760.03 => -0.25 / 5.89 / 13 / 10.5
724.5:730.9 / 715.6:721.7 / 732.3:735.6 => -0.15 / 6.36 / 10.6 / 8.89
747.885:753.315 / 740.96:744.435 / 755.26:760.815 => -0.27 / 11.9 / 12.7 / 12.3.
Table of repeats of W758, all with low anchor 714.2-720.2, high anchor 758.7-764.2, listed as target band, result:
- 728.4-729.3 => -0.22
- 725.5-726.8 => -0.20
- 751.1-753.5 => -0.23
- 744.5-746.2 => -0.24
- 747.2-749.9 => -0.25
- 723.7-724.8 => -0.08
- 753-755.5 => -0.23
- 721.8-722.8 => -0.07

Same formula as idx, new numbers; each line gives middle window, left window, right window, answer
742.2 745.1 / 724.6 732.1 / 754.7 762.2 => -0.081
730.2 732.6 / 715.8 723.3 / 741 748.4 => -0.113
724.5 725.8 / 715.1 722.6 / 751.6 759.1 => -0.100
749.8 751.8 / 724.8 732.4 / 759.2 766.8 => -0.234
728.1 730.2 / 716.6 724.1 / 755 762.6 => -0.182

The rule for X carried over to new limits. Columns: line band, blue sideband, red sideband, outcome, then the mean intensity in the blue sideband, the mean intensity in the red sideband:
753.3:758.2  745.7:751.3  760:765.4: -0.484 nm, 12.7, 11.6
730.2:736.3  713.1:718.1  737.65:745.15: -0.399 nm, 5.67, 11.9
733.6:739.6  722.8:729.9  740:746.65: -0.434 nm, 8.59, 12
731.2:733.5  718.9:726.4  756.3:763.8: -0.472 nm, 7.3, 12.3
